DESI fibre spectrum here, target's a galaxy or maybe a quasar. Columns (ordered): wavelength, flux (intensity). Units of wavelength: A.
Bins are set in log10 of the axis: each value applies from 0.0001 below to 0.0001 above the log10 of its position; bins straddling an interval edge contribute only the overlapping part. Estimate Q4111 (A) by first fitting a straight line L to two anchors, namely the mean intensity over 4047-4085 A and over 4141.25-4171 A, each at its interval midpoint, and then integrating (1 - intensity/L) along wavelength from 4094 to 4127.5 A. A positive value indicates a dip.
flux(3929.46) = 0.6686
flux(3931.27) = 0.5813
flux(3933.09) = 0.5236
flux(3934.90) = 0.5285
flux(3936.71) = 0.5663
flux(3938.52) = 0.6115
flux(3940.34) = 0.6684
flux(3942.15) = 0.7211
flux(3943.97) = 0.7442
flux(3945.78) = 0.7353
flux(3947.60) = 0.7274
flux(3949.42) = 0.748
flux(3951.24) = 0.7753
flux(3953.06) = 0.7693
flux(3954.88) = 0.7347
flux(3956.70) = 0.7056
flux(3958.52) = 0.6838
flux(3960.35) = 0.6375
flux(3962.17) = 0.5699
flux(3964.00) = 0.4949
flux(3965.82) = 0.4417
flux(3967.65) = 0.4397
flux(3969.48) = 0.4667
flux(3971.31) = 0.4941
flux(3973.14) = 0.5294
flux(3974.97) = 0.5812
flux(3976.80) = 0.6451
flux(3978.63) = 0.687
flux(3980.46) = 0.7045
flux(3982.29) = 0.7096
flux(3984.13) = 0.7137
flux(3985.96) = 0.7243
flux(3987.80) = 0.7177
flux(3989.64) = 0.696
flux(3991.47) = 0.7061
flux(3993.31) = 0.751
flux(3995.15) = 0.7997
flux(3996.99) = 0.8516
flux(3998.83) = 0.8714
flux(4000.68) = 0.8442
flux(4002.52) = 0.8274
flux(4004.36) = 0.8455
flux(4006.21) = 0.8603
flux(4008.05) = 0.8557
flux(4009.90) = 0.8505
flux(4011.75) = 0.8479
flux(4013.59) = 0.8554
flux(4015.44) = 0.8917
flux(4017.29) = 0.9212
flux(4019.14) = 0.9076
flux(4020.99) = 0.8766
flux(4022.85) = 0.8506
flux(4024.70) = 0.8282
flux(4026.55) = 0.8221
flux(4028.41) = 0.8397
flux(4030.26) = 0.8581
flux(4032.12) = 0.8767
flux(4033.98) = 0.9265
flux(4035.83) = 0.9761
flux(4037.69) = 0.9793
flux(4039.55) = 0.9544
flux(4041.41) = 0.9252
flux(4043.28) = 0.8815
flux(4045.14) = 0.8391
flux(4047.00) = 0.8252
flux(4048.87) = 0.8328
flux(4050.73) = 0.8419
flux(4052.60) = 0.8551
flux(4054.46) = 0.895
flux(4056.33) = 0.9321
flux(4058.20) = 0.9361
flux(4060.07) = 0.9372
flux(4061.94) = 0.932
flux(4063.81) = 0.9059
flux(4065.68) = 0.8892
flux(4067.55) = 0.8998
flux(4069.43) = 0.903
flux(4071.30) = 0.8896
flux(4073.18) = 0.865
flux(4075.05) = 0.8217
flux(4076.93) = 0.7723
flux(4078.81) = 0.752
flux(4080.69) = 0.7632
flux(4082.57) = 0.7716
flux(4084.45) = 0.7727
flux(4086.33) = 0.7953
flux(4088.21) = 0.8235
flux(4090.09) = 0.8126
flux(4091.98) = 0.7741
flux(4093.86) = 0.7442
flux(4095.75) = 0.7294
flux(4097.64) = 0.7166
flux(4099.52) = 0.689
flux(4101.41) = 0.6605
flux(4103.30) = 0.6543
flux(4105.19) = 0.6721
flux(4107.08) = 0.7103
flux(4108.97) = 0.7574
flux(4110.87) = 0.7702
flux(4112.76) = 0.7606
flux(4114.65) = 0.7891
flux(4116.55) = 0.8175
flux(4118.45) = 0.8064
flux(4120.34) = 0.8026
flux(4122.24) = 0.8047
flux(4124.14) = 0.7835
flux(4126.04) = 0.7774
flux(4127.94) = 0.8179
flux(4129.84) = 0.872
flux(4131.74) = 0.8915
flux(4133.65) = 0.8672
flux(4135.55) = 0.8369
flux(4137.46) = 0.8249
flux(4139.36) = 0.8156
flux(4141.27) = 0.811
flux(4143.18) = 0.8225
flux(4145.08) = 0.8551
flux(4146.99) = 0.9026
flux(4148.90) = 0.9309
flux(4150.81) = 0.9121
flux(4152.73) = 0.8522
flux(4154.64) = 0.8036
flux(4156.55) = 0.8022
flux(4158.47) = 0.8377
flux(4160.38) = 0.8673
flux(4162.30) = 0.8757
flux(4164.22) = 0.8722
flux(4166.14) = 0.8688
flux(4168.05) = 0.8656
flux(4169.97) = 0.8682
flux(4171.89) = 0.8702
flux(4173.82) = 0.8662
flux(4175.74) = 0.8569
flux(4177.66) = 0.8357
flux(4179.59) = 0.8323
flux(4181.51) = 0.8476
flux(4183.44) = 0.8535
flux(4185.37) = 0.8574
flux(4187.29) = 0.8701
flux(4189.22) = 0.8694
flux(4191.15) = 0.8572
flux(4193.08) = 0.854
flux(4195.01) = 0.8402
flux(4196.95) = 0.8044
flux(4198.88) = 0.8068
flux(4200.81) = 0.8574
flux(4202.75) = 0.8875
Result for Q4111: 4.3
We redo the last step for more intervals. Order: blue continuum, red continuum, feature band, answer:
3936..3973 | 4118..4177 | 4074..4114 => 1.9 A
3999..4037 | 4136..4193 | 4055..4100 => 1.8 A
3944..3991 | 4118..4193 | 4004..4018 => -3.5 A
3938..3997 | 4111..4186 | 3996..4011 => -3.2 A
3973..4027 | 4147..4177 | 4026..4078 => -4.7 A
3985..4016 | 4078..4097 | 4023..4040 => -2.0 A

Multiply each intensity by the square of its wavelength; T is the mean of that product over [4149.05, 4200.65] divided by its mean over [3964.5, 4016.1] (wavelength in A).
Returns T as 1.30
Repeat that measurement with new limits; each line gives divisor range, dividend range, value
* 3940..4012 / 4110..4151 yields 1.27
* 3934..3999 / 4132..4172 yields 1.41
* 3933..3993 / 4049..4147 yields 1.35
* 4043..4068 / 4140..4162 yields 1.01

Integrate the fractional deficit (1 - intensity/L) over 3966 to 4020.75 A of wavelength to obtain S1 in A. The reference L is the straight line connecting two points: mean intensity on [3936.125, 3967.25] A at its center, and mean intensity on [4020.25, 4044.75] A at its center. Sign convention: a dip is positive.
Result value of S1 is 3.0 A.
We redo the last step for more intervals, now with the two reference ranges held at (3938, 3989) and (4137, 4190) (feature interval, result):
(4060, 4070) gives -2.06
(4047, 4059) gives -2.19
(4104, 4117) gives 0.84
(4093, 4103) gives 1.06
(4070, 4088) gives -0.82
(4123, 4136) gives -0.22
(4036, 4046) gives -2.63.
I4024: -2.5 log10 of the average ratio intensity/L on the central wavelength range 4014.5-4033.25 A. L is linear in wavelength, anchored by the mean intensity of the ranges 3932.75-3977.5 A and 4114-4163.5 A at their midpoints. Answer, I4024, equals -0.228 mag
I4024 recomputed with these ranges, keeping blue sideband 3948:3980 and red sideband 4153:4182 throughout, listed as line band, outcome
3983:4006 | -0.20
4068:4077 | -0.16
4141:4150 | -0.06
